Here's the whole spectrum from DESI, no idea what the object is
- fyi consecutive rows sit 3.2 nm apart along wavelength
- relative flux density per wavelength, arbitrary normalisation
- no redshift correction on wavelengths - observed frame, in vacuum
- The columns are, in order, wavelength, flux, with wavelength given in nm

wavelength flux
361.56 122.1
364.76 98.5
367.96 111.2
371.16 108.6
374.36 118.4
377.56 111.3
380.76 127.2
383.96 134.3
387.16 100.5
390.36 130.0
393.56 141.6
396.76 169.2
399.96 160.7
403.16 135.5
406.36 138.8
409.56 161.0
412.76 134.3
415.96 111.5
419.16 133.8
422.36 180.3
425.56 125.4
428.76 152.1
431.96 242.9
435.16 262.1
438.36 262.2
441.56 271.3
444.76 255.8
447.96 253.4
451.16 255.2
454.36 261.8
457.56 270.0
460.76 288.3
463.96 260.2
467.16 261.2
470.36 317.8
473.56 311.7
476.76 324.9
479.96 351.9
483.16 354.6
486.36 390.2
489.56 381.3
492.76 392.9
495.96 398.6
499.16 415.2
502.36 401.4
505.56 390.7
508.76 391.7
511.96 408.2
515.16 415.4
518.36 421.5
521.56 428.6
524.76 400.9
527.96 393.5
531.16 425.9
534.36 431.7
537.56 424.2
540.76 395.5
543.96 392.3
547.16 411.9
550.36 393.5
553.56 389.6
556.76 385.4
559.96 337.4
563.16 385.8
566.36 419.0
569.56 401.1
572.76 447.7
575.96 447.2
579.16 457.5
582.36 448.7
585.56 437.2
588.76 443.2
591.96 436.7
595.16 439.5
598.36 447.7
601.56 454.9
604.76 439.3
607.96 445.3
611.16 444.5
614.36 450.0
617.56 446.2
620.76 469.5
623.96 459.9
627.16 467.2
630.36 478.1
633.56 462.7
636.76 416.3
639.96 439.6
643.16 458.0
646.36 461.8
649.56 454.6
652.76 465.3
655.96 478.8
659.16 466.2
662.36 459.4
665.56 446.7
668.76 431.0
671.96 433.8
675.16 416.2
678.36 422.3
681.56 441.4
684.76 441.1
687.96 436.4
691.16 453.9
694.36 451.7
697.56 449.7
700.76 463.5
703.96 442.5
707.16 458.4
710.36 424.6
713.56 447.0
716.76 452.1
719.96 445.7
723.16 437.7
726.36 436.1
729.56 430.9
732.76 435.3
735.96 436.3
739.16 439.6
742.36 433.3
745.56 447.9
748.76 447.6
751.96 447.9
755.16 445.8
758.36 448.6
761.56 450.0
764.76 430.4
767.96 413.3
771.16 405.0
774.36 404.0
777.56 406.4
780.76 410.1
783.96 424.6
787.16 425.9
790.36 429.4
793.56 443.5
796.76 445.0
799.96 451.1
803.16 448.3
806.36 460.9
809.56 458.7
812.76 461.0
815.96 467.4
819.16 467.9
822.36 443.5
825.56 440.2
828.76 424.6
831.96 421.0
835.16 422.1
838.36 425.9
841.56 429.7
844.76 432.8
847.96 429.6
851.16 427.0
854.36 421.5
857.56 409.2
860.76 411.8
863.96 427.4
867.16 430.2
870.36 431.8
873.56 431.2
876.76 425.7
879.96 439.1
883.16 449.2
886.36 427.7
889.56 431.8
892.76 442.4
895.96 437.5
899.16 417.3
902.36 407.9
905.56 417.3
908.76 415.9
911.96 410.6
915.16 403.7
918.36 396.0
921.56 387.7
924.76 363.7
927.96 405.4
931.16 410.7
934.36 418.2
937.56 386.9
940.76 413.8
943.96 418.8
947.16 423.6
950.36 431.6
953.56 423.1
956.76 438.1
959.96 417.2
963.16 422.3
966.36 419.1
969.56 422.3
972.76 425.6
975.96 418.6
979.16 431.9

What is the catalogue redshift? 0.082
